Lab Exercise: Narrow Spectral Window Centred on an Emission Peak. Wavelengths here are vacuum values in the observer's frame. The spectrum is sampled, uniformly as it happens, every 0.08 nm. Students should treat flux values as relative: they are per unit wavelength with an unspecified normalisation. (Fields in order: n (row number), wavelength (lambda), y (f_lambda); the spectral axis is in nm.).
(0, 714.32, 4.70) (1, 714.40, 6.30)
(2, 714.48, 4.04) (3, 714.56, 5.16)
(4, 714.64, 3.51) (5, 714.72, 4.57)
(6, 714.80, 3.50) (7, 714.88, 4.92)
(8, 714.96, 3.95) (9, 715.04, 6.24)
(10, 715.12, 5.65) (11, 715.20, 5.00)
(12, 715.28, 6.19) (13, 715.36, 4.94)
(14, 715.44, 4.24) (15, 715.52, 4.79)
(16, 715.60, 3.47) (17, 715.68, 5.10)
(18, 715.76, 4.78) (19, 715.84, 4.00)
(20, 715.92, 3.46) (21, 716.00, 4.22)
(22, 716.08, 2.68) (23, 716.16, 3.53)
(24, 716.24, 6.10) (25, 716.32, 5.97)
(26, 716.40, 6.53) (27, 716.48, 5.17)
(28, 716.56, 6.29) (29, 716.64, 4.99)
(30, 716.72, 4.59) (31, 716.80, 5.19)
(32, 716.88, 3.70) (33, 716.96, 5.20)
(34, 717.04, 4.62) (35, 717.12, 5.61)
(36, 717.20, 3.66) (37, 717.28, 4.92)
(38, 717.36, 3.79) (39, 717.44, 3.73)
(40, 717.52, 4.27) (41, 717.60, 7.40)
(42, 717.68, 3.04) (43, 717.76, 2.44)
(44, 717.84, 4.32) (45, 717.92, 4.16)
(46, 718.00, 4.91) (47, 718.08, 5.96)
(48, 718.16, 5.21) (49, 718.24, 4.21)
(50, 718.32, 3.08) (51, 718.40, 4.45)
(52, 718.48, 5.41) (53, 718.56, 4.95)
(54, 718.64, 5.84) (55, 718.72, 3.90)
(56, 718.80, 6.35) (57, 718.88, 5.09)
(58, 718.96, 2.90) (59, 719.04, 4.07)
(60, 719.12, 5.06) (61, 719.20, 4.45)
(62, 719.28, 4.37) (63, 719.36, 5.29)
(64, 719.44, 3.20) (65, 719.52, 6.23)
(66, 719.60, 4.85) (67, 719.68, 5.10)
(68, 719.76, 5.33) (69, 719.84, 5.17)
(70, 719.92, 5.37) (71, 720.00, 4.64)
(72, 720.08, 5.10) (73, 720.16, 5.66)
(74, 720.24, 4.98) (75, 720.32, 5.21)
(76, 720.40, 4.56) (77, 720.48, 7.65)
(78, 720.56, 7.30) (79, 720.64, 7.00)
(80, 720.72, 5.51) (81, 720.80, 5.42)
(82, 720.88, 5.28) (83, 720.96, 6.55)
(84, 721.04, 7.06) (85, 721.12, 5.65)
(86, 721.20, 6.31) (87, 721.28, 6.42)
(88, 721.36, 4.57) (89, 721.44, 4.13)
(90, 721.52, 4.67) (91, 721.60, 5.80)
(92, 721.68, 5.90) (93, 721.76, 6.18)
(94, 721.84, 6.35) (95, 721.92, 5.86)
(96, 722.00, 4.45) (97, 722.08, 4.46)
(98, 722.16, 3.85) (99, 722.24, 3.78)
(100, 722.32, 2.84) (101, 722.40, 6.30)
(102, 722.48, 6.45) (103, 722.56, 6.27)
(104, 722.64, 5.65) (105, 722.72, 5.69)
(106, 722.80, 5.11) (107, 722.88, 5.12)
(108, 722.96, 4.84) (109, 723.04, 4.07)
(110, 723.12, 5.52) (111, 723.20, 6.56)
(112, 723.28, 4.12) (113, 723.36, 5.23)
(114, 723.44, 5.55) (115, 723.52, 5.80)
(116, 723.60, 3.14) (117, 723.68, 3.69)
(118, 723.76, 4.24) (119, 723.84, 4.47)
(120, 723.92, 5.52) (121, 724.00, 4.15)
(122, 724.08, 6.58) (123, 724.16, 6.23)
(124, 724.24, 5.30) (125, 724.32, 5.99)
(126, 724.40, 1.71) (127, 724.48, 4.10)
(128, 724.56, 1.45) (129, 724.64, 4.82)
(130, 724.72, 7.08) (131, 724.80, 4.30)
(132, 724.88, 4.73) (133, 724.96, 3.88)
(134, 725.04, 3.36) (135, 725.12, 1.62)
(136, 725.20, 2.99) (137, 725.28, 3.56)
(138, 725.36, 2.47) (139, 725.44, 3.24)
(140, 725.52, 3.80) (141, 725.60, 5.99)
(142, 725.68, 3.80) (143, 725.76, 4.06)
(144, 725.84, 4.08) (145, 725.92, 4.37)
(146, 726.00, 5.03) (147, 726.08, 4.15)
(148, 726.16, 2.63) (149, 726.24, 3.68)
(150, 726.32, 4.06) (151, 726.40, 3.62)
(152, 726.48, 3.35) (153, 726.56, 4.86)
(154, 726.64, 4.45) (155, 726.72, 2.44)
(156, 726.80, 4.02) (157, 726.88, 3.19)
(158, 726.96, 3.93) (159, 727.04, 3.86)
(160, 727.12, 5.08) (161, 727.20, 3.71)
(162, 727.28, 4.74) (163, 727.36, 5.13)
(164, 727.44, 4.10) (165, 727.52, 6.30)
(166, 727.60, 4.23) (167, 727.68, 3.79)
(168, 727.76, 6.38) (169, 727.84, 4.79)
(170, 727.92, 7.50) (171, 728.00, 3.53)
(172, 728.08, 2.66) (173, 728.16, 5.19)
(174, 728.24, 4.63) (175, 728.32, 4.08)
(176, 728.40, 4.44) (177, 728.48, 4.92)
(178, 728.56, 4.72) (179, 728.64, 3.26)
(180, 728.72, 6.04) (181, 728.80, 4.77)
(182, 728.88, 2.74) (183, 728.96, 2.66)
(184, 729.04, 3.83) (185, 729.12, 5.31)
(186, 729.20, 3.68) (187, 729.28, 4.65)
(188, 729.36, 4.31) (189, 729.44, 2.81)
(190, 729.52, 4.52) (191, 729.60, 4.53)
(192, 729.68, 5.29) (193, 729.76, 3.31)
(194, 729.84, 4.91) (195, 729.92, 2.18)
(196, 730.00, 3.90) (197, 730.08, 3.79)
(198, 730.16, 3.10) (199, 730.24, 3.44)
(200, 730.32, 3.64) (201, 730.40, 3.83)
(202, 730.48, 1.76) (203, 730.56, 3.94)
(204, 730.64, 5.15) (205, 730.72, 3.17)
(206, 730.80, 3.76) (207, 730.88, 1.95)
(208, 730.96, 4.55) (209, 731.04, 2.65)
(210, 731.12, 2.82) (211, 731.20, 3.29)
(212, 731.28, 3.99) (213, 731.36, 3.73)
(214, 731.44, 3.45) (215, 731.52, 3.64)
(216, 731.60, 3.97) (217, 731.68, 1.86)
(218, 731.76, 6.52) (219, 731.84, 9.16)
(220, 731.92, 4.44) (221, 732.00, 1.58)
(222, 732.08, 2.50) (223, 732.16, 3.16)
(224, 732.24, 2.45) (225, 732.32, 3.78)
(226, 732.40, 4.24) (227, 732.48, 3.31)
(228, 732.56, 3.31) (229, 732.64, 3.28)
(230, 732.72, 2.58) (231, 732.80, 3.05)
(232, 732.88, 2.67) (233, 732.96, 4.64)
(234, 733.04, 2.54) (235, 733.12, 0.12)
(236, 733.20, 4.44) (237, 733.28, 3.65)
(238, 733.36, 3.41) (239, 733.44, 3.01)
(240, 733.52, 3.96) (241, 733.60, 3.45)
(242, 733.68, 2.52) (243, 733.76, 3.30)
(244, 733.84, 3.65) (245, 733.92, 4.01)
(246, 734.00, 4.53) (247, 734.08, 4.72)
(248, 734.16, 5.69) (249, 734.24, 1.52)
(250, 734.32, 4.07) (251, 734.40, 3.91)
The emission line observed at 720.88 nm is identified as Mg II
